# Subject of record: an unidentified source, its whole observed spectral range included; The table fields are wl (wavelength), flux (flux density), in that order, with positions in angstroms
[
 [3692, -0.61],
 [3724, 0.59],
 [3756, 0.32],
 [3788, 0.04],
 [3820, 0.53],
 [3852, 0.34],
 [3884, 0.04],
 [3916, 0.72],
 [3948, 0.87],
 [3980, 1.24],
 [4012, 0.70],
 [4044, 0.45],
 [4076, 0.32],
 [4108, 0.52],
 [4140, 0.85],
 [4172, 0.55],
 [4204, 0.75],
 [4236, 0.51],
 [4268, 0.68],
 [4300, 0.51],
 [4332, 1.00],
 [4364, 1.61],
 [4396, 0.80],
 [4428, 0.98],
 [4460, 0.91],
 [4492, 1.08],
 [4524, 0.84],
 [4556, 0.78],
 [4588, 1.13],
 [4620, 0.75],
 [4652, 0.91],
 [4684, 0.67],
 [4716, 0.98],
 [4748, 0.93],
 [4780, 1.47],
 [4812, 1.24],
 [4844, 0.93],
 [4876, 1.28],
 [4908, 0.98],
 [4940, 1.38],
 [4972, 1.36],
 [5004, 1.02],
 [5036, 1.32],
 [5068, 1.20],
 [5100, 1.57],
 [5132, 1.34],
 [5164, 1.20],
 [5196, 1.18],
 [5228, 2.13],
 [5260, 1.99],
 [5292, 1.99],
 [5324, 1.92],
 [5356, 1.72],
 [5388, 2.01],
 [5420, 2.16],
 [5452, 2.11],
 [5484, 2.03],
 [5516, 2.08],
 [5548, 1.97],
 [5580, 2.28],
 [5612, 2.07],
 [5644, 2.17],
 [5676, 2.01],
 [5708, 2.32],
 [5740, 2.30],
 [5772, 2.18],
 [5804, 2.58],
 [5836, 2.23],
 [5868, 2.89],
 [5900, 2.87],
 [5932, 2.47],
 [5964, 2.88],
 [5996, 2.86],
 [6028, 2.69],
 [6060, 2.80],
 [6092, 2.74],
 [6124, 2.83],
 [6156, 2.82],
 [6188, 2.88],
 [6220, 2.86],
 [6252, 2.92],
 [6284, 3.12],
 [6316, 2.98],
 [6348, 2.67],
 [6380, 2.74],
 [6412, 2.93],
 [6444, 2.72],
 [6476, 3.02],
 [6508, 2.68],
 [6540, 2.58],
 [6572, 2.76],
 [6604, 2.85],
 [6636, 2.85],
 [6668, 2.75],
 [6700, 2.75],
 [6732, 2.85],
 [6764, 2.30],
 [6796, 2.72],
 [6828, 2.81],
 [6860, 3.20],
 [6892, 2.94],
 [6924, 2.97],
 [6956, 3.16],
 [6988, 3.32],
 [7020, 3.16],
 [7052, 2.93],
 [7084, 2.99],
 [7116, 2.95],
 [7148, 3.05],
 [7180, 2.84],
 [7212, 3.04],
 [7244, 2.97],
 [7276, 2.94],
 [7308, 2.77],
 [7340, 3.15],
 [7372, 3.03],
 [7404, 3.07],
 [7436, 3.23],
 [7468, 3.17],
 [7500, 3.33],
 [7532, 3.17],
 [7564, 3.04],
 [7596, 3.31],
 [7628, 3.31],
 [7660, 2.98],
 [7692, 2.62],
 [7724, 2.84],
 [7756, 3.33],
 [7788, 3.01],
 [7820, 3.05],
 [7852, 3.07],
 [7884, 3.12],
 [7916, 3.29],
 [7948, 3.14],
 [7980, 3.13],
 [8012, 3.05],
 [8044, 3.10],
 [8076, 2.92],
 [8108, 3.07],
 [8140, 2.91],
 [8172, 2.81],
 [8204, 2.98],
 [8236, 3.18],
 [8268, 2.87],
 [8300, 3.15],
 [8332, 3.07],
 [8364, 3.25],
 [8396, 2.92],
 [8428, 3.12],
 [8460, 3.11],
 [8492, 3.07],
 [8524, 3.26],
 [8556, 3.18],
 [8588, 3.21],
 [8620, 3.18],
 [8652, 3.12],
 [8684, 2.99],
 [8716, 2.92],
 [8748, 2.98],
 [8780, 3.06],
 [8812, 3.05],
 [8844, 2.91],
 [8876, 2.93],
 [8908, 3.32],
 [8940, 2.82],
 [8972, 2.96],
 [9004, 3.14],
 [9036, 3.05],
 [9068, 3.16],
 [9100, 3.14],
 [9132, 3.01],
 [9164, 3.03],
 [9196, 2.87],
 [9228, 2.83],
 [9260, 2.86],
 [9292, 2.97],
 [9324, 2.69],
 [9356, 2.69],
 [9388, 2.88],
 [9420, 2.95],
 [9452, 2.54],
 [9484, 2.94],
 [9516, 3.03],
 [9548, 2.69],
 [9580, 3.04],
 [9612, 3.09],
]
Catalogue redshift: 0.307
